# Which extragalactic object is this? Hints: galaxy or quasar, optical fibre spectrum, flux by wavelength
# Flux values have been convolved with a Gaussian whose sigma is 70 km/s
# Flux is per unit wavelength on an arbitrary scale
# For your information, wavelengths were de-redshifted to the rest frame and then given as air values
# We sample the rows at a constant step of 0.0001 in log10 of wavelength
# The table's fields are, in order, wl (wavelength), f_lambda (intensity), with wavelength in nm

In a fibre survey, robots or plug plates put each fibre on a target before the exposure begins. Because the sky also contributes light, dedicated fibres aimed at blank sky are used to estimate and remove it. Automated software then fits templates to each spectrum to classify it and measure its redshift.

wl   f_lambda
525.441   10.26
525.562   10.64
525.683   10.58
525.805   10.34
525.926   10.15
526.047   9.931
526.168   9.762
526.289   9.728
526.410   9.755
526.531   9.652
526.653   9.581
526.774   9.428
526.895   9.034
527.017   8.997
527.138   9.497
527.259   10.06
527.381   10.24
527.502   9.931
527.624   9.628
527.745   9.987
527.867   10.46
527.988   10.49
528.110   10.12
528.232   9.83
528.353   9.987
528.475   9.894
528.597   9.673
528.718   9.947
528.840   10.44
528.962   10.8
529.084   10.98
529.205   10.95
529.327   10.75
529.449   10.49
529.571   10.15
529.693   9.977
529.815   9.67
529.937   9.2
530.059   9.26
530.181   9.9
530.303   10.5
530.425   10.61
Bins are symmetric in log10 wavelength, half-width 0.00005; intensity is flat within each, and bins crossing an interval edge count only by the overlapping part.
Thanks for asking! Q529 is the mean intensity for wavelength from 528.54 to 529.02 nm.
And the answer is 10.2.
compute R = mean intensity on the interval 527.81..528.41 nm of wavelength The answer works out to 10.2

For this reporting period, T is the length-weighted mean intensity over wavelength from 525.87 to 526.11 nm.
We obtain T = 10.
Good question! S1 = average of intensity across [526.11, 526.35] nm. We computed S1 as 9.76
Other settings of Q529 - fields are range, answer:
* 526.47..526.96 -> 9.41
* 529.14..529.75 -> 10.5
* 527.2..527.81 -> 9.96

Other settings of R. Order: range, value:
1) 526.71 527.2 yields 9.26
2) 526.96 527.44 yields 9.71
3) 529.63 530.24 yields 9.6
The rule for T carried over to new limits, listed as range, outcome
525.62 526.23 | 10.1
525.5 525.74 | 10.6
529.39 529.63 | 10.3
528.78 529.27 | 10.8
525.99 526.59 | 9.78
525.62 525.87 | 10.4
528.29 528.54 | 9.94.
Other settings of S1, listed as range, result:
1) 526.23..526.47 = 9.75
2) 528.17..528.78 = 9.87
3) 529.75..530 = 9.44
